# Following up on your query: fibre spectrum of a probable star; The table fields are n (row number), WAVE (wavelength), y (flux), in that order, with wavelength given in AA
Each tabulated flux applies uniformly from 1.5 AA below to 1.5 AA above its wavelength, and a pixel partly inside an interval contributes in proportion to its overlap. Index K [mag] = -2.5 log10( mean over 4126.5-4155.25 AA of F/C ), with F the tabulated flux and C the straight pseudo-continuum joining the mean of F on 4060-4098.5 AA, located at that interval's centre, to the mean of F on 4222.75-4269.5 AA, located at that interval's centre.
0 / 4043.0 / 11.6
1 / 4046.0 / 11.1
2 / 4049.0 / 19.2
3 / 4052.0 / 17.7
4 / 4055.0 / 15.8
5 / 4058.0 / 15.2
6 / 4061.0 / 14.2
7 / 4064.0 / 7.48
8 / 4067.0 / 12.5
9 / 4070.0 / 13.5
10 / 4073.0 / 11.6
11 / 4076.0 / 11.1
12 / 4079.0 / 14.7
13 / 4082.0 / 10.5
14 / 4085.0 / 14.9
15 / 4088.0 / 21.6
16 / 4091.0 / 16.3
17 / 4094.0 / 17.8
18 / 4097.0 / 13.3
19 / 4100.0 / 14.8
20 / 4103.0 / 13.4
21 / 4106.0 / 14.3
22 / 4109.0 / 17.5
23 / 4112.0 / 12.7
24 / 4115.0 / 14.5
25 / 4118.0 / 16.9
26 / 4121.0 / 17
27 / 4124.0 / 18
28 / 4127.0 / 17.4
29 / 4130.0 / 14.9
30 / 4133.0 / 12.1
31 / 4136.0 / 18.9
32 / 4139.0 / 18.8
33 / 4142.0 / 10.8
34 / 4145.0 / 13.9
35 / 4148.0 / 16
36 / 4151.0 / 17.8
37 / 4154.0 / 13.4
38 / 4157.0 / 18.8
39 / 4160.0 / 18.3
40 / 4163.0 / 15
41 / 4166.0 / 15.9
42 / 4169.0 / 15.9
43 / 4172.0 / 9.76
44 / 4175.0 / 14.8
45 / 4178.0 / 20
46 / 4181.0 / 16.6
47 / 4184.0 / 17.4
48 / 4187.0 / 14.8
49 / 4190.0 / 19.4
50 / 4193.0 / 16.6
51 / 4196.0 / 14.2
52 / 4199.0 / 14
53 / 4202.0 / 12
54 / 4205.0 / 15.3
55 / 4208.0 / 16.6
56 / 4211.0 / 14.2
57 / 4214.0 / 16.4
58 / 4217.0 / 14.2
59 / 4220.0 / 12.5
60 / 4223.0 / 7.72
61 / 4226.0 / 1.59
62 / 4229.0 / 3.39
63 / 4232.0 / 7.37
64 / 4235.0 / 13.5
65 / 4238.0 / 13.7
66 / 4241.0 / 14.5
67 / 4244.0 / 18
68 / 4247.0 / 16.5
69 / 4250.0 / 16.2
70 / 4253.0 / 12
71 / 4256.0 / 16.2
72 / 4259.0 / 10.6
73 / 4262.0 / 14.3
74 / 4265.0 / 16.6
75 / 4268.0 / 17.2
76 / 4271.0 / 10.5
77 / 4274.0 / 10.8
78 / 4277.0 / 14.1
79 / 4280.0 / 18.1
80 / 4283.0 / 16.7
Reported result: -0.151 mag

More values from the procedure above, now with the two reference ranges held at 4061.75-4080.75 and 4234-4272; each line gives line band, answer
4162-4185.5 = -0.17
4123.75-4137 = -0.24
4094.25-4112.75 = -0.18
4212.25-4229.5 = 0.41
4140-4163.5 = -0.19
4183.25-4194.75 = -0.23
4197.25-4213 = -0.04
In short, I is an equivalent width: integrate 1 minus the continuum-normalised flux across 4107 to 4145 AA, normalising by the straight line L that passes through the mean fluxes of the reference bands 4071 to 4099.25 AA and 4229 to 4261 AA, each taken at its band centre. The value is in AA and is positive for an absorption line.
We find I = -3.7 AA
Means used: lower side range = 14.6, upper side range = 13.4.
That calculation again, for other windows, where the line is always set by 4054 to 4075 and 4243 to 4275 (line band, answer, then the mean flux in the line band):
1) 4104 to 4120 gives -2.4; 15.2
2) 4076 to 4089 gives -1.8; 14.7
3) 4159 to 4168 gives -1.7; 16.3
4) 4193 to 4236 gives 6.9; 11.8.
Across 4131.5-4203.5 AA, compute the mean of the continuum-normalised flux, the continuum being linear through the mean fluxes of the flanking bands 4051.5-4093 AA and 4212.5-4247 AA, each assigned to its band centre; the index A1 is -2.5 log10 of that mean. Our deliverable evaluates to -0.25 mag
